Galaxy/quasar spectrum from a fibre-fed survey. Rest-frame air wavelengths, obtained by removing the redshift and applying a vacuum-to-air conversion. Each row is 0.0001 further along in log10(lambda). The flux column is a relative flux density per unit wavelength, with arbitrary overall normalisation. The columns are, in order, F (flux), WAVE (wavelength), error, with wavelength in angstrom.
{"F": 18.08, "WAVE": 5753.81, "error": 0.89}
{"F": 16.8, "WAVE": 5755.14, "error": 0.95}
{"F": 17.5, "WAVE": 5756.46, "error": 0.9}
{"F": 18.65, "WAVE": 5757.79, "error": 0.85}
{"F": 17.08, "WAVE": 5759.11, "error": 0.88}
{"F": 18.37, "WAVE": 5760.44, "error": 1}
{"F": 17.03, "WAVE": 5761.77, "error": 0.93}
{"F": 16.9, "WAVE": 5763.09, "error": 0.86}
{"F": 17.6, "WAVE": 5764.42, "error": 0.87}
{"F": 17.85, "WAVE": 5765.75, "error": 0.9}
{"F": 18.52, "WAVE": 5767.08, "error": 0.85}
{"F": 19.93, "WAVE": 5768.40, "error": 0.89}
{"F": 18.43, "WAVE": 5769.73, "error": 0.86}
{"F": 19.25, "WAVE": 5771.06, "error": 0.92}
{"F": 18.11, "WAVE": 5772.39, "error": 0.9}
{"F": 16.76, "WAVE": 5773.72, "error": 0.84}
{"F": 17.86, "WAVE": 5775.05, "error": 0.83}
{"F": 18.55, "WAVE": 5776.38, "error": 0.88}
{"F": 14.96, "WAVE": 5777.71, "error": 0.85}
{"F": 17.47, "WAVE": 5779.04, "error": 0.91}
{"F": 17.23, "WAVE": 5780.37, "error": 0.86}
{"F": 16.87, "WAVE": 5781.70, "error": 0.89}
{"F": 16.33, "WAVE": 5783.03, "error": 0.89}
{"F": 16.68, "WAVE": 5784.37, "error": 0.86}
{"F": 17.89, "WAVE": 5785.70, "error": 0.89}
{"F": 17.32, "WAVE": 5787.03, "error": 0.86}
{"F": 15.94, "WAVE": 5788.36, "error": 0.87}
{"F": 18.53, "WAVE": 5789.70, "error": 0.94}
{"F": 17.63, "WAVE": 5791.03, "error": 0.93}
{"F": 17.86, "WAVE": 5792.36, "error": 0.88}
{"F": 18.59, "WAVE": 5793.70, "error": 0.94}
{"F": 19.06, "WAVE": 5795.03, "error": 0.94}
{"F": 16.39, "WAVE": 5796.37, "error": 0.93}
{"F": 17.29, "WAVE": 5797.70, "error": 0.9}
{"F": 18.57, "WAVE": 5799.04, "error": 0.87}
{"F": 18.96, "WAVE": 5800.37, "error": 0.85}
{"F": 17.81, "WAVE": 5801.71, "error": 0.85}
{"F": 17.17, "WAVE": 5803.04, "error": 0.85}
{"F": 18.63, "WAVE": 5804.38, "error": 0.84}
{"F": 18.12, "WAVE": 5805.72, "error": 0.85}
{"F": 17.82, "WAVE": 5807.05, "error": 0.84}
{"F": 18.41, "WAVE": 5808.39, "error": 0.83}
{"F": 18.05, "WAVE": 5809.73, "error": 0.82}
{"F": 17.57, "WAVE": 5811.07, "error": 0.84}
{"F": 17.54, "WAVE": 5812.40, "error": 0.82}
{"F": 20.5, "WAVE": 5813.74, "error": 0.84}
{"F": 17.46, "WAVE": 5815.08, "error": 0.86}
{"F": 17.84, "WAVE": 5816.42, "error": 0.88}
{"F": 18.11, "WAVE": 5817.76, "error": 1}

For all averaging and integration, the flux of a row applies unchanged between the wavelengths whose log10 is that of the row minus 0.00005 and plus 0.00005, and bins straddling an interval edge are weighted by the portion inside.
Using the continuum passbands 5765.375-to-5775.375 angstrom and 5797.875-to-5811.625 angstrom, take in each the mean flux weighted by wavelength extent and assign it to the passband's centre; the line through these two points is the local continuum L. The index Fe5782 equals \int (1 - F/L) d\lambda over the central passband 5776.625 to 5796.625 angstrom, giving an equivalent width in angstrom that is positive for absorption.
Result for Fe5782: 1.0 angstrom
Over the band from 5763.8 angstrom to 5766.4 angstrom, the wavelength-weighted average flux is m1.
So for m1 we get 17.7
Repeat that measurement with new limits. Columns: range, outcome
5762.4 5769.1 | 18.2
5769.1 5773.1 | 18.6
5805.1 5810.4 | 18.1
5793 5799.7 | 18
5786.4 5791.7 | 17.4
